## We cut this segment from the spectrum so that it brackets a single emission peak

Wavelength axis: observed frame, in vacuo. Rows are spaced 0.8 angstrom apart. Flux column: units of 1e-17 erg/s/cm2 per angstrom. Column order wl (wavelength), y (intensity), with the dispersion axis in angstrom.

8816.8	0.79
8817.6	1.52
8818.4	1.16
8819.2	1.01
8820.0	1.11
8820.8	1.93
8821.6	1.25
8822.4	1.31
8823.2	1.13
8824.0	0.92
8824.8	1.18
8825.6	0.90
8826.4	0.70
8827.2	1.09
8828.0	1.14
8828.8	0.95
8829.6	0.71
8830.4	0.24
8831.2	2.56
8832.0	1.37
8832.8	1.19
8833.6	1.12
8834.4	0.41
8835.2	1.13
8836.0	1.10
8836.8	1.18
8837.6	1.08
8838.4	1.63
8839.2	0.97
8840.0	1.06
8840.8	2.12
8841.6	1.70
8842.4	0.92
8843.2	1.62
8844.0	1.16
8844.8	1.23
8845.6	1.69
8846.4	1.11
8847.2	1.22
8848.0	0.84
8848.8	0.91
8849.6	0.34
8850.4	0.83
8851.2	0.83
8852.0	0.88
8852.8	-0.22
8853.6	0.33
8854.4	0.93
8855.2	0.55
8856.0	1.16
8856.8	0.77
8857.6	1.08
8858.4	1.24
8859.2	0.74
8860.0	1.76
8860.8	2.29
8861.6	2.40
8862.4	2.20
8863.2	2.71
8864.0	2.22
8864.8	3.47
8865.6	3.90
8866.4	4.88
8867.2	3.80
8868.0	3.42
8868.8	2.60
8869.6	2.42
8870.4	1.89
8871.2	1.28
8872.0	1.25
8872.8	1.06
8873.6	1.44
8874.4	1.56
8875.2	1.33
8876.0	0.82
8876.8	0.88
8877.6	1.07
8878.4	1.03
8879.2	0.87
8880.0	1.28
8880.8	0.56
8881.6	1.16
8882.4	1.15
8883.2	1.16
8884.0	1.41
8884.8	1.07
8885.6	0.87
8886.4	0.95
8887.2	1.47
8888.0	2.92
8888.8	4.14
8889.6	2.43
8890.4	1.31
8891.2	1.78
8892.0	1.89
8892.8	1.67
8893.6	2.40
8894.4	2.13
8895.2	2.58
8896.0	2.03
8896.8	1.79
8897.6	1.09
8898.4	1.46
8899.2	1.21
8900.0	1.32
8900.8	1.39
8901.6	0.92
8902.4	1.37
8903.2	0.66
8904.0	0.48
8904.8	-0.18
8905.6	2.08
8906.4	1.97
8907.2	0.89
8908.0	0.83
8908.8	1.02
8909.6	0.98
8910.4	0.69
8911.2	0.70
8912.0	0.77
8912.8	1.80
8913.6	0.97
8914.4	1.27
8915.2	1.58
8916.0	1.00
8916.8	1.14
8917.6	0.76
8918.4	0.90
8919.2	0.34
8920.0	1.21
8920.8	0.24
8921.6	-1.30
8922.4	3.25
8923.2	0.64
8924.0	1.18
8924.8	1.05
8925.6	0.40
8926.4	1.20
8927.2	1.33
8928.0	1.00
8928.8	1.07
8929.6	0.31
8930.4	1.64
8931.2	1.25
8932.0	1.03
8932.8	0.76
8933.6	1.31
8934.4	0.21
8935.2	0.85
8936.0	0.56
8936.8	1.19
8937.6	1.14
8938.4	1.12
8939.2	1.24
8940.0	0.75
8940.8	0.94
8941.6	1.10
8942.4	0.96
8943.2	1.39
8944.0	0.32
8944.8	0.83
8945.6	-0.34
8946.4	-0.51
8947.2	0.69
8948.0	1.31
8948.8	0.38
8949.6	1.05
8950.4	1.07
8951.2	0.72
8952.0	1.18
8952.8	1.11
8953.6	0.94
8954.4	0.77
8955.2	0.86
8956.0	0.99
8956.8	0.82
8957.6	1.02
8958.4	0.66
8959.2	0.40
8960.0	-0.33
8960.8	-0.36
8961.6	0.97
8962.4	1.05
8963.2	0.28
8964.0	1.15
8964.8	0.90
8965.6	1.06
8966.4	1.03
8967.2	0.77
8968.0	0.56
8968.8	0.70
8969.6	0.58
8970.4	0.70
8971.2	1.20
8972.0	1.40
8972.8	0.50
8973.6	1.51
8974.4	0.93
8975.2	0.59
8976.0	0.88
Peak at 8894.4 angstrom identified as [N II]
